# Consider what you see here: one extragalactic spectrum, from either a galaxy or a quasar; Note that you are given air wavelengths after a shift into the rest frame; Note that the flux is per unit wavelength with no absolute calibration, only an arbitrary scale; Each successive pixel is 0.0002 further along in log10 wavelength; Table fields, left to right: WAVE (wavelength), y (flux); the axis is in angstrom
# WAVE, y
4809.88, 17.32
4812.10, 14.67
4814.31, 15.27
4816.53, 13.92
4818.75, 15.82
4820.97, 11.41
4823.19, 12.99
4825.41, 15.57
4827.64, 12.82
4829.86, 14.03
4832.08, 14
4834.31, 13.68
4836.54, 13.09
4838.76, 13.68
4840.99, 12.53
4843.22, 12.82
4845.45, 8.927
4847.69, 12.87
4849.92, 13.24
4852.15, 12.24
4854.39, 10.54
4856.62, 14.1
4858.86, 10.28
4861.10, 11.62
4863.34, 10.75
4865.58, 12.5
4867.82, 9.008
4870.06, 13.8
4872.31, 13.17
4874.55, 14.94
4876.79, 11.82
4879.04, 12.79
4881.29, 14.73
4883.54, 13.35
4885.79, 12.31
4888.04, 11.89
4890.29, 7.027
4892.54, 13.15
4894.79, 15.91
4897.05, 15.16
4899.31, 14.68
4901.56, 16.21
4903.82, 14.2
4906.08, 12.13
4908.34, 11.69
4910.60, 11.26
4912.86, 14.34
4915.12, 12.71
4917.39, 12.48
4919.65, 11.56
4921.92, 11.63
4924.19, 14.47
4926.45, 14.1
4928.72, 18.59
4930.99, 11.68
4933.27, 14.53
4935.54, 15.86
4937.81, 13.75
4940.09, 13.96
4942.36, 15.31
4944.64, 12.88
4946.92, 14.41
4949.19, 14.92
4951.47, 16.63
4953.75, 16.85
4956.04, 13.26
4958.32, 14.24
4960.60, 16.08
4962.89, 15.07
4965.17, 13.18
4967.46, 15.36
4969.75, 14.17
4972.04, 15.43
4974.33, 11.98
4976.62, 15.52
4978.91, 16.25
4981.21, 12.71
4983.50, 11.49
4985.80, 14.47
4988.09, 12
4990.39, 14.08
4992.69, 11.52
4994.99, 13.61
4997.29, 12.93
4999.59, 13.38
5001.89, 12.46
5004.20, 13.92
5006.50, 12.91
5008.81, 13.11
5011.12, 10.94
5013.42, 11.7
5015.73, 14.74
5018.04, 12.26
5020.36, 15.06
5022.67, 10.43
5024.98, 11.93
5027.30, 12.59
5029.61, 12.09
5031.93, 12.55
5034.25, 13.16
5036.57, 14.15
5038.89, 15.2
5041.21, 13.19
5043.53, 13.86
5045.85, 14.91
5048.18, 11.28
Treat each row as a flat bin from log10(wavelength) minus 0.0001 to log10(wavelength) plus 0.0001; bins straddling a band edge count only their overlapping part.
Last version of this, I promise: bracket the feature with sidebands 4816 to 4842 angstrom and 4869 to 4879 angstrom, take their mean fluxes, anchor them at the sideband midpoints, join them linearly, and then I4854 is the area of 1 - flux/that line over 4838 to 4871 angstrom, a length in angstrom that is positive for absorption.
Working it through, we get 3.9 angstrom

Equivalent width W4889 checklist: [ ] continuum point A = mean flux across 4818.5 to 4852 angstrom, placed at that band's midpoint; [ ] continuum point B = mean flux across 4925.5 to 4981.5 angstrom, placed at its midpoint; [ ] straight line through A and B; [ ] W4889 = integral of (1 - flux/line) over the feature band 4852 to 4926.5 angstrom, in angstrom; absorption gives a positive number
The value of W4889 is 5.97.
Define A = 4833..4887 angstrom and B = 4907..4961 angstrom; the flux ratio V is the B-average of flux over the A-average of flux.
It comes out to 1.1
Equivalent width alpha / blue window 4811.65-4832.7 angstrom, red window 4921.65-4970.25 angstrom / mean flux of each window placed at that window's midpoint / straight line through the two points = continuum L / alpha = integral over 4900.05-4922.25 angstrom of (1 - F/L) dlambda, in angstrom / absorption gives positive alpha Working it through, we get 2.42 angstrom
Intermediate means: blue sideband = 14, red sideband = 14.6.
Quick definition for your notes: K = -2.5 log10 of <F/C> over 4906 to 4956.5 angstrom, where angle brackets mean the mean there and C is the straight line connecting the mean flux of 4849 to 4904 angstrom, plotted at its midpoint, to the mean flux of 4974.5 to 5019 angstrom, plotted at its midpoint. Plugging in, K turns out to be -0.08 mag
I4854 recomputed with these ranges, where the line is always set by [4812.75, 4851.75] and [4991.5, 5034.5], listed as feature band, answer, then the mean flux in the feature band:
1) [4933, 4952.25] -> -2.57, 14.7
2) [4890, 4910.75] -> -0.62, 13.5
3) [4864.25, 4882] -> 0.55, 12.8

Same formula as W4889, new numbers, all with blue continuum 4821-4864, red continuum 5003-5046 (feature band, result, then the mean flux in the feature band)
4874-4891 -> 0.4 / 12.4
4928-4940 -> -1.7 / 14.7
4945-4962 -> -2.9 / 15.1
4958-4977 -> -2.4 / 14.5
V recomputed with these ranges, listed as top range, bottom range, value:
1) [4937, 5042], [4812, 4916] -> 1.05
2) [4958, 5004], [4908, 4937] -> 1.02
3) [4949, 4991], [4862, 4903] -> 1.11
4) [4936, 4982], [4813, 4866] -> 1.14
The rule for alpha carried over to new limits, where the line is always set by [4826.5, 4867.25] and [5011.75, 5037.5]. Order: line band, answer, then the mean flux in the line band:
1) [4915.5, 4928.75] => -0.9 angstrom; 13.3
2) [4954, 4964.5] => -1.8 angstrom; 14.8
